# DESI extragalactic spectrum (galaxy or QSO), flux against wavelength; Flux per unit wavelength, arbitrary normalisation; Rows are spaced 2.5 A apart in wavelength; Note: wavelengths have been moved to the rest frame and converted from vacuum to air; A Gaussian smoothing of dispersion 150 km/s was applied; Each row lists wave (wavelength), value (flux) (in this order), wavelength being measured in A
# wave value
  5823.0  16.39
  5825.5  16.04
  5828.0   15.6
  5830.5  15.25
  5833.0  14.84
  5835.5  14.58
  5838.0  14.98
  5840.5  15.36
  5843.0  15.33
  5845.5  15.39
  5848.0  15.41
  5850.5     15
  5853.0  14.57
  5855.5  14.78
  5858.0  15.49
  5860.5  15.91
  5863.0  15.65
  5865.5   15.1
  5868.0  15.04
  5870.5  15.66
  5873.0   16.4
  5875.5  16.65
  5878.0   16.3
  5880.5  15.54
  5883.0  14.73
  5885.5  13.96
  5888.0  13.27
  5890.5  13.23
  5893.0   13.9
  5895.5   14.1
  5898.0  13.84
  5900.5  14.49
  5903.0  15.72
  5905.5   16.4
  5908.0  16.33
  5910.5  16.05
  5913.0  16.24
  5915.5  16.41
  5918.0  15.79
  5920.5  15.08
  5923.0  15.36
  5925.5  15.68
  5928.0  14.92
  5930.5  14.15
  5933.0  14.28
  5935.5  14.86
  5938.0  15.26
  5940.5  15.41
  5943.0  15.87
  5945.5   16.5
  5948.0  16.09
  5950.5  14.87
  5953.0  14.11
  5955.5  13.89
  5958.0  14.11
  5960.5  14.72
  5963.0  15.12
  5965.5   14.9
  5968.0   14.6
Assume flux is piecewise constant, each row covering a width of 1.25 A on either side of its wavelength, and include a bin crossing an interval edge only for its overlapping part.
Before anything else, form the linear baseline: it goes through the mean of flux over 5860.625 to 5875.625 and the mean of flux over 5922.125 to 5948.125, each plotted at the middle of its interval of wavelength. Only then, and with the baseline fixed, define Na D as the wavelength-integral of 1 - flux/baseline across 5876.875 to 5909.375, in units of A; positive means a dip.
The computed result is 1.6 A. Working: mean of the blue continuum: 15.7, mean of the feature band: 14.8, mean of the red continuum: 15.3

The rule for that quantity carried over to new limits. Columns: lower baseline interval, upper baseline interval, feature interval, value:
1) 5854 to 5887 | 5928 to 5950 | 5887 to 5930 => 0.7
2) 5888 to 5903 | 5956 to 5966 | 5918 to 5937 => -0.9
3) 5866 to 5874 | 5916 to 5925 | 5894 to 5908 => 0.5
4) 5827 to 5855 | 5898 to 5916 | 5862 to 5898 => 1.3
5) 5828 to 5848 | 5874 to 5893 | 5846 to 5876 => -1.0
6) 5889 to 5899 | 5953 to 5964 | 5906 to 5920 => -2.2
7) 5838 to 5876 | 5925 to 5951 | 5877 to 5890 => 0.6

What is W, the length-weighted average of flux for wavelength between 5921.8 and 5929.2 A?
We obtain 15.3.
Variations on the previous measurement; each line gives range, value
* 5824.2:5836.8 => 15.3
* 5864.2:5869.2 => 15.1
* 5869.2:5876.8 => 16.2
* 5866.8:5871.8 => 15.4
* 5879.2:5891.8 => 14.2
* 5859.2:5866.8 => 15.5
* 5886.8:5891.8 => 13.3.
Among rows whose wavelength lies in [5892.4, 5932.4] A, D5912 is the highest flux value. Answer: 16.41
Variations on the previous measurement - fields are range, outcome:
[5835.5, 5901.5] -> 16.65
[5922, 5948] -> 16.5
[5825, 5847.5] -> 16.04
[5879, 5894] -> 15.54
